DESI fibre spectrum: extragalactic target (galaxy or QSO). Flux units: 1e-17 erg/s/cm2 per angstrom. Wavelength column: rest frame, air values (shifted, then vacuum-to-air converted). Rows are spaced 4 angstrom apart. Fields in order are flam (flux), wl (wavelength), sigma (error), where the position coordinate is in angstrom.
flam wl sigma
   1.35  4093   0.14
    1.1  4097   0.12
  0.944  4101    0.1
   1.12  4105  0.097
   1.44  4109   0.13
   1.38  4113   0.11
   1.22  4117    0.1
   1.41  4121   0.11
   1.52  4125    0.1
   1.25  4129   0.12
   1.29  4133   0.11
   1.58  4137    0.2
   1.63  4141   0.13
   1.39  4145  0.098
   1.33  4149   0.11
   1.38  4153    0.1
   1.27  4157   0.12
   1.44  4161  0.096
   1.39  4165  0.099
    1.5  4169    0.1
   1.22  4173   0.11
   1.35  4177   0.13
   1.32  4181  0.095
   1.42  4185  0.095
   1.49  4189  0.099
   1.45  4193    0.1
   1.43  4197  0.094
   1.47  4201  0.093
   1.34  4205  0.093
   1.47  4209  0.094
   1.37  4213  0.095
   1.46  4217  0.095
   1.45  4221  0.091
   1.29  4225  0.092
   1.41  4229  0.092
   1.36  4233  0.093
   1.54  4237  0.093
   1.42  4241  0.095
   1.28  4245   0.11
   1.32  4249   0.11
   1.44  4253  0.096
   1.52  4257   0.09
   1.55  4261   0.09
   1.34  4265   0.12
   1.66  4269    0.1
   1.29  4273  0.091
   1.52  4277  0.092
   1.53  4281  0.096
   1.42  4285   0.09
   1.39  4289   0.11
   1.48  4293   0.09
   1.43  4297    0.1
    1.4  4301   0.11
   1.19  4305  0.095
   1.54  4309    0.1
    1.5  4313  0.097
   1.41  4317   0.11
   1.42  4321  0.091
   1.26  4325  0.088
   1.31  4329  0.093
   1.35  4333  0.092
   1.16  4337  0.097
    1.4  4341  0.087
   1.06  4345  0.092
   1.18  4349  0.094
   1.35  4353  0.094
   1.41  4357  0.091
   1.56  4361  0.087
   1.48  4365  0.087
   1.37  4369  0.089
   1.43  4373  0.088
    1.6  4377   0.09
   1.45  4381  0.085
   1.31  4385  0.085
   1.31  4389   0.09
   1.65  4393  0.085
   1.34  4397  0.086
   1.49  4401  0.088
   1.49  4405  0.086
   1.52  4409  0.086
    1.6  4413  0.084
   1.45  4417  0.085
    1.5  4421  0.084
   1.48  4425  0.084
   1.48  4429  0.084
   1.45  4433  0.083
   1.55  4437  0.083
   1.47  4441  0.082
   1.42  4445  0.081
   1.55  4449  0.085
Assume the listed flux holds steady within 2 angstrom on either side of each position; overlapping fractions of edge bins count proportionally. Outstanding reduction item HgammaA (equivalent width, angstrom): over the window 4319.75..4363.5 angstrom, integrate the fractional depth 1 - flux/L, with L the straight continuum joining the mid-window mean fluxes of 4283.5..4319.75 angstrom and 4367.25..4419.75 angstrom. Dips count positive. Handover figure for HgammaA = 3.7 angstrom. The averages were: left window 1.42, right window 1.46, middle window 1.31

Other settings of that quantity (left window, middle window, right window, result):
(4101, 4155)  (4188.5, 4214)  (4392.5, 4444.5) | -0.6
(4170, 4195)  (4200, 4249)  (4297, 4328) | -0.6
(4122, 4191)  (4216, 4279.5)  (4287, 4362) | -2.5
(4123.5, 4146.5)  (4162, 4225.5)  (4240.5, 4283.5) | 1.7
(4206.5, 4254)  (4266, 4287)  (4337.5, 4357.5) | -2.1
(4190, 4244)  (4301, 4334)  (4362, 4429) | 1.6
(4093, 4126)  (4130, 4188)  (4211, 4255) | -3.4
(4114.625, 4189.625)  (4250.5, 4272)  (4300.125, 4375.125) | -1.9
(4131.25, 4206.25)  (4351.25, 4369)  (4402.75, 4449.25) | 0.4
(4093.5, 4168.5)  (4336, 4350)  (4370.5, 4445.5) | 2.3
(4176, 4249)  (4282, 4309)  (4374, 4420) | 0.6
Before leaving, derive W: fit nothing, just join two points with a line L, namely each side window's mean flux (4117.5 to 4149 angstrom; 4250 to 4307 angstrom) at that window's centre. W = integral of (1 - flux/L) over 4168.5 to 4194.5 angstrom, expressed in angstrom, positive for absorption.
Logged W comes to 0.8 angstrom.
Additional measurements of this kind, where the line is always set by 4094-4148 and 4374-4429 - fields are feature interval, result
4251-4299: -1.9 angstrom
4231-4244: -0.4 angstrom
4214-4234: -0.2 angstrom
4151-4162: -0.1 angstrom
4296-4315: 0.2 angstrom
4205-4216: -0.3 angstrom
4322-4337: 1.5 angstrom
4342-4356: 2.1 angstrom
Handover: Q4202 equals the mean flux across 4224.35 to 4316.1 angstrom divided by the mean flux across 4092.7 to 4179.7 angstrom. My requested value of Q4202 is 1.07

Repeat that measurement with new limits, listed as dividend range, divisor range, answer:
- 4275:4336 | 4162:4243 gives 1.00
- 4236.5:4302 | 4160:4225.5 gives 1.03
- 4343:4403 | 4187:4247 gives 0.99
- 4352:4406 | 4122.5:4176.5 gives 1.03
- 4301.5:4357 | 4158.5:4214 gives 0.94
